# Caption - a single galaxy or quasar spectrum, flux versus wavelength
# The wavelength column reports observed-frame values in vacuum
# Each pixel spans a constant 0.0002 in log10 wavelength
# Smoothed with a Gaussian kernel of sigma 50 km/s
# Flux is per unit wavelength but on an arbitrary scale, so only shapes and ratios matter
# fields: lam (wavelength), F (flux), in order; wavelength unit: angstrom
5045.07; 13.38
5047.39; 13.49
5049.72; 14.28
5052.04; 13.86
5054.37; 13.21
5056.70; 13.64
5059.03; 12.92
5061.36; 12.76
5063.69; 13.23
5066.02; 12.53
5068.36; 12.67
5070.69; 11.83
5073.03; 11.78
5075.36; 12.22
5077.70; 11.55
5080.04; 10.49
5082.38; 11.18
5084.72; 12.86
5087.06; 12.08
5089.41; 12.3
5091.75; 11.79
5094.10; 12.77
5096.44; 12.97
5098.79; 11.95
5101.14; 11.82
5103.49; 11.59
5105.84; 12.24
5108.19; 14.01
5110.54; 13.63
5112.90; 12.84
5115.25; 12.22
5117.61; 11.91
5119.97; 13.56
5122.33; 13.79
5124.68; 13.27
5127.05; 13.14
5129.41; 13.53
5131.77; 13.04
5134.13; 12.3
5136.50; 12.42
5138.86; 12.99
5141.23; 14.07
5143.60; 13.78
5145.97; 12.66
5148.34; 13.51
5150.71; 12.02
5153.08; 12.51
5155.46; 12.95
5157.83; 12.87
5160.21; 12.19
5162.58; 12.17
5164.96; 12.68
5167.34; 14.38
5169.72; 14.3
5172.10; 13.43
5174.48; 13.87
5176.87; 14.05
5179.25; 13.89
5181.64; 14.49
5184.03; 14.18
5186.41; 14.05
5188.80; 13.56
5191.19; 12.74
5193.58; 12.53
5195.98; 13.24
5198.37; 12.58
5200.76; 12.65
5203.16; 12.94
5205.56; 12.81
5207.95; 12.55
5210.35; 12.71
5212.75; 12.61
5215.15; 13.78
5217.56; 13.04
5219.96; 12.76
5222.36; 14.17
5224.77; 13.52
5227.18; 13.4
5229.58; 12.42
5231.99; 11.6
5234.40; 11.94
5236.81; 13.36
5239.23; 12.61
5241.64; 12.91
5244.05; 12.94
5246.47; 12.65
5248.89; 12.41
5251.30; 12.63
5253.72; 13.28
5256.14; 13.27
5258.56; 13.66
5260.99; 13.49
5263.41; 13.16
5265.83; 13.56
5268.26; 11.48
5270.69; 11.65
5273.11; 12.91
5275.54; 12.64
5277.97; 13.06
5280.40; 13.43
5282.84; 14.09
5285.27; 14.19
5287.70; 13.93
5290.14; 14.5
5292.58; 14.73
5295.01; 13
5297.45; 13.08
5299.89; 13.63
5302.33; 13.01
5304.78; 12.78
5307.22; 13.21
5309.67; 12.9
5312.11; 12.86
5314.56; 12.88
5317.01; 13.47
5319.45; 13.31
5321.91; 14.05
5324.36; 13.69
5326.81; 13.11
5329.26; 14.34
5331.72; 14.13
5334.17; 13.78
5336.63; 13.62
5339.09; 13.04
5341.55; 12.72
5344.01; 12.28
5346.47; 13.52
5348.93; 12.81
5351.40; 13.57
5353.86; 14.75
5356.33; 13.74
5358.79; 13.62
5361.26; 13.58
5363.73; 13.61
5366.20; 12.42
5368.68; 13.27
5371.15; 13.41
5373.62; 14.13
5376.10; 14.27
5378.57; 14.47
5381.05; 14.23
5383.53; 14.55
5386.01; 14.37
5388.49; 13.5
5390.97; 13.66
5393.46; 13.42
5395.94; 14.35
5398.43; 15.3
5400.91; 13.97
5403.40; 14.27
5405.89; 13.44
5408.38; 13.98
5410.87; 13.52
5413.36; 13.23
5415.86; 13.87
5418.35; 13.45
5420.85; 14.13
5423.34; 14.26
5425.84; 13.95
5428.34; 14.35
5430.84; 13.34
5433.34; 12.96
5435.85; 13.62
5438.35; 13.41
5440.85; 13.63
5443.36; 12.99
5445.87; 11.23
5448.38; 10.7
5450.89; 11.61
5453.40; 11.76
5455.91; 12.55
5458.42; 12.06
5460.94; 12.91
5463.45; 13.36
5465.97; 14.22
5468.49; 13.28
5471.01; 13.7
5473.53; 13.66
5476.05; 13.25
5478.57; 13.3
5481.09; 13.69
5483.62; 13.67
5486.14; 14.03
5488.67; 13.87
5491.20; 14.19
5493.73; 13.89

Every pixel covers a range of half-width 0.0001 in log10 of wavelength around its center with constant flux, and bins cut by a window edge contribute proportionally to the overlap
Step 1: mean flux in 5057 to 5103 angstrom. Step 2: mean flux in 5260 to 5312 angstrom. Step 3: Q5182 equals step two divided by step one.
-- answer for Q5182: 1.09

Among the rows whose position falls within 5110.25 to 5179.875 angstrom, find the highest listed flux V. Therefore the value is 14.38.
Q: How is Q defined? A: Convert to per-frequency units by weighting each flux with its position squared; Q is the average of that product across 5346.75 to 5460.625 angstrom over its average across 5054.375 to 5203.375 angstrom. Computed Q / 1.2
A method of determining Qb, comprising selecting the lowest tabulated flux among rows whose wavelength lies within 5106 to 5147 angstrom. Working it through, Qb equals 11.91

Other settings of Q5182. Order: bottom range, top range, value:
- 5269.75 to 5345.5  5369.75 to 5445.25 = 1.04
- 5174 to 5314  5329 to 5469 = 1.02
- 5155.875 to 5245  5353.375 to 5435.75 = 1.05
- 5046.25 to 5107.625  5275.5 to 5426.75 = 1.09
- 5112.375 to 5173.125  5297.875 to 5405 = 1.05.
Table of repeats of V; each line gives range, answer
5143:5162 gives 13.78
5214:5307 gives 14.73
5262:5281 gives 13.56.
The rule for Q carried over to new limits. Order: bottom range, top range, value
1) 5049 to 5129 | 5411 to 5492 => 1.21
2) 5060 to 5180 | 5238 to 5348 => 1.11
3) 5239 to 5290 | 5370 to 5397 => 1.12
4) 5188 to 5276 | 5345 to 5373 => 1.10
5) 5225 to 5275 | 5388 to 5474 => 1.12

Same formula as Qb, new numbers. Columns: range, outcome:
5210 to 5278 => 11.48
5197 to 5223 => 12.55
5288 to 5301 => 13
